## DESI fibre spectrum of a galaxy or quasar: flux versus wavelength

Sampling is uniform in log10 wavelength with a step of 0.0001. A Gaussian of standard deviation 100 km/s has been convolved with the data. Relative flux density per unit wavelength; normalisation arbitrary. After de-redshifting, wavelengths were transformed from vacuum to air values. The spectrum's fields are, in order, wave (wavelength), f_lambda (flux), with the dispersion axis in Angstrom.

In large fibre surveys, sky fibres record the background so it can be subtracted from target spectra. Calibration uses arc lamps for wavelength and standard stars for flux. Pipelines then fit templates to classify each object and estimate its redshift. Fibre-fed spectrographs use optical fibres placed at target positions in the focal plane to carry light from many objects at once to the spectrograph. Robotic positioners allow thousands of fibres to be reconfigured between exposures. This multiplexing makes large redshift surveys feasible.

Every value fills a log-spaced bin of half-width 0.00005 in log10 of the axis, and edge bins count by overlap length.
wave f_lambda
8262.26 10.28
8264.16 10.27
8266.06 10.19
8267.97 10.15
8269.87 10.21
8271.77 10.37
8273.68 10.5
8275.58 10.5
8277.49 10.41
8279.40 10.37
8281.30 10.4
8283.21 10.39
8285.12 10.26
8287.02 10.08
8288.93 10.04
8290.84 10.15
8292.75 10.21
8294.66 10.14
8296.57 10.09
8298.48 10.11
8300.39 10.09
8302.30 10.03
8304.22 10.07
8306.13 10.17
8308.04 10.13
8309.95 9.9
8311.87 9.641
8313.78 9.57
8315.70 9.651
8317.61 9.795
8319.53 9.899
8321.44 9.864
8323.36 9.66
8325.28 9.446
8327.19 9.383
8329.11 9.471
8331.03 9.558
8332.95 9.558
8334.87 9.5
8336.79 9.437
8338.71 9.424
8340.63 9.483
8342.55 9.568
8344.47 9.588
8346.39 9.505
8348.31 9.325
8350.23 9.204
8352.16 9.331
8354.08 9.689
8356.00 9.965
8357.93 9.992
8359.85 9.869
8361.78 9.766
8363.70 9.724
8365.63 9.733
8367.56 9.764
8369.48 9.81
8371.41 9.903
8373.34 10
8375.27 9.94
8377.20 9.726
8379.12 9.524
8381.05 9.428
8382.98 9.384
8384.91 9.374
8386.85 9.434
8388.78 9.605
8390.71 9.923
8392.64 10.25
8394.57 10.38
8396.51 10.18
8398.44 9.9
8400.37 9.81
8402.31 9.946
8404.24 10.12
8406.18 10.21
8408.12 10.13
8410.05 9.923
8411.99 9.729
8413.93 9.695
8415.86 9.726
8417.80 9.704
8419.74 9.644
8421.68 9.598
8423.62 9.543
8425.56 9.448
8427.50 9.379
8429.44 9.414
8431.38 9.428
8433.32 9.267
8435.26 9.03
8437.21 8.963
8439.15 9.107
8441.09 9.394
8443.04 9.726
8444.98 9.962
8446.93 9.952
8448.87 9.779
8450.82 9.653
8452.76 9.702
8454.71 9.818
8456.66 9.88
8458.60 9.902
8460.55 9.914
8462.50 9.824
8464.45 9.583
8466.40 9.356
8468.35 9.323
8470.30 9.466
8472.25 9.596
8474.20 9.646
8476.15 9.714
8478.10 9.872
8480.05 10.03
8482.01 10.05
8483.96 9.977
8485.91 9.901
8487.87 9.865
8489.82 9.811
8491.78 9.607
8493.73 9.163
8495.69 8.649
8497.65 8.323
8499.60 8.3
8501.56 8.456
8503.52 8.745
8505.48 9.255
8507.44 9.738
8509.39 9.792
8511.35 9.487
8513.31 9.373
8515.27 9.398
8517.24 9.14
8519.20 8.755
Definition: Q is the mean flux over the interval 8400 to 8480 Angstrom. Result 9.66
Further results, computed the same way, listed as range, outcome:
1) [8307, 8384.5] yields 9.65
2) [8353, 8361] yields 9.87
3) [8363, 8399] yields 9.79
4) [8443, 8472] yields 9.72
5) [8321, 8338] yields 9.53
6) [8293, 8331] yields 9.85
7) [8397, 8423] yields 9.86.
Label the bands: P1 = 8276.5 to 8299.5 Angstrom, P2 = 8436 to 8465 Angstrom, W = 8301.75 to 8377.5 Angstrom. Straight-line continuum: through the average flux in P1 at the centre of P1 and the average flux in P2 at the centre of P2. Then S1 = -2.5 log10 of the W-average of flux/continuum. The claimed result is 0.04 mag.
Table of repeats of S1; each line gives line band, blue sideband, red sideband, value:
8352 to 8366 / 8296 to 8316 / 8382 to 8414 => 0.01 mag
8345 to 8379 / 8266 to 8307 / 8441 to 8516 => 0.03 mag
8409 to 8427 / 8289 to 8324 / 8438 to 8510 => 0.00 mag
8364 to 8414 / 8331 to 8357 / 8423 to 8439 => -0.05 mag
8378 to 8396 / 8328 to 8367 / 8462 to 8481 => -0.01 mag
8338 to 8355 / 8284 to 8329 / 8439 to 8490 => 0.05 mag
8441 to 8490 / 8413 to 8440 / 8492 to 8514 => -0.06 mag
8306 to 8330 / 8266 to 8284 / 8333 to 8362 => 0.02 mag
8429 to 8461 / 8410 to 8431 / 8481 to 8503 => -0.01 mag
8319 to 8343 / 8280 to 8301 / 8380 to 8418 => 0.06 mag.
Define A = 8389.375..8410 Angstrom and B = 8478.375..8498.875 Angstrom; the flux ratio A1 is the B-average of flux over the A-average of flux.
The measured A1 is 0.9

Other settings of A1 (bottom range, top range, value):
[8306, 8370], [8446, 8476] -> 1.00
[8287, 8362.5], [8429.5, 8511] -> 0.97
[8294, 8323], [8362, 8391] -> 0.97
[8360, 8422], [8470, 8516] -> 0.96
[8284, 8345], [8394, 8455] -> 0.99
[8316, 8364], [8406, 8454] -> 1.00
